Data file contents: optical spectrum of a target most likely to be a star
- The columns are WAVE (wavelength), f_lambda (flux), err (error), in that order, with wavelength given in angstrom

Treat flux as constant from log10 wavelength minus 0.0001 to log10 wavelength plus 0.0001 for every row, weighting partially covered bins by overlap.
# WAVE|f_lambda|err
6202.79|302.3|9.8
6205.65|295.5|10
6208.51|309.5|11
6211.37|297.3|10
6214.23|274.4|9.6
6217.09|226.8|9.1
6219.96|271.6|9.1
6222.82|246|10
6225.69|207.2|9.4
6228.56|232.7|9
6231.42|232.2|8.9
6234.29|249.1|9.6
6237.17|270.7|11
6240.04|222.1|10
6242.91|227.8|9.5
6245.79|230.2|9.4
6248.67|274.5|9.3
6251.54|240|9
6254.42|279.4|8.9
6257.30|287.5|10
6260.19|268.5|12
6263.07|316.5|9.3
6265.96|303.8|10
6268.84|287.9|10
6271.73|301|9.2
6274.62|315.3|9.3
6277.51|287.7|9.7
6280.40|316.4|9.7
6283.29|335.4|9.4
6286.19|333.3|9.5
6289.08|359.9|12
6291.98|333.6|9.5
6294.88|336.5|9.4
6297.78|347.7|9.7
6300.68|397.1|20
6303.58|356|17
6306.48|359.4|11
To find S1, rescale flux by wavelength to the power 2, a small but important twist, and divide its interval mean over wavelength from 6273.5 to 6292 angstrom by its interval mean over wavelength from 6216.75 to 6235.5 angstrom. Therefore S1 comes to 1.4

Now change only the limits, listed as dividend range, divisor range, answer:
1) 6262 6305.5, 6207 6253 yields 1.34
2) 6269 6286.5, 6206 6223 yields 1.16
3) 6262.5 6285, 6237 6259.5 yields 1.22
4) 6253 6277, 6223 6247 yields 1.27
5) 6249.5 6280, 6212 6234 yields 1.20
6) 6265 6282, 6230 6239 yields 1.23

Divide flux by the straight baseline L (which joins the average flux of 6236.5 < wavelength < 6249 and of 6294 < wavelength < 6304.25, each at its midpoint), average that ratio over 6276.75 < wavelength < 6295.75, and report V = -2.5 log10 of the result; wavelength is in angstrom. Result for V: 0.011 mag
